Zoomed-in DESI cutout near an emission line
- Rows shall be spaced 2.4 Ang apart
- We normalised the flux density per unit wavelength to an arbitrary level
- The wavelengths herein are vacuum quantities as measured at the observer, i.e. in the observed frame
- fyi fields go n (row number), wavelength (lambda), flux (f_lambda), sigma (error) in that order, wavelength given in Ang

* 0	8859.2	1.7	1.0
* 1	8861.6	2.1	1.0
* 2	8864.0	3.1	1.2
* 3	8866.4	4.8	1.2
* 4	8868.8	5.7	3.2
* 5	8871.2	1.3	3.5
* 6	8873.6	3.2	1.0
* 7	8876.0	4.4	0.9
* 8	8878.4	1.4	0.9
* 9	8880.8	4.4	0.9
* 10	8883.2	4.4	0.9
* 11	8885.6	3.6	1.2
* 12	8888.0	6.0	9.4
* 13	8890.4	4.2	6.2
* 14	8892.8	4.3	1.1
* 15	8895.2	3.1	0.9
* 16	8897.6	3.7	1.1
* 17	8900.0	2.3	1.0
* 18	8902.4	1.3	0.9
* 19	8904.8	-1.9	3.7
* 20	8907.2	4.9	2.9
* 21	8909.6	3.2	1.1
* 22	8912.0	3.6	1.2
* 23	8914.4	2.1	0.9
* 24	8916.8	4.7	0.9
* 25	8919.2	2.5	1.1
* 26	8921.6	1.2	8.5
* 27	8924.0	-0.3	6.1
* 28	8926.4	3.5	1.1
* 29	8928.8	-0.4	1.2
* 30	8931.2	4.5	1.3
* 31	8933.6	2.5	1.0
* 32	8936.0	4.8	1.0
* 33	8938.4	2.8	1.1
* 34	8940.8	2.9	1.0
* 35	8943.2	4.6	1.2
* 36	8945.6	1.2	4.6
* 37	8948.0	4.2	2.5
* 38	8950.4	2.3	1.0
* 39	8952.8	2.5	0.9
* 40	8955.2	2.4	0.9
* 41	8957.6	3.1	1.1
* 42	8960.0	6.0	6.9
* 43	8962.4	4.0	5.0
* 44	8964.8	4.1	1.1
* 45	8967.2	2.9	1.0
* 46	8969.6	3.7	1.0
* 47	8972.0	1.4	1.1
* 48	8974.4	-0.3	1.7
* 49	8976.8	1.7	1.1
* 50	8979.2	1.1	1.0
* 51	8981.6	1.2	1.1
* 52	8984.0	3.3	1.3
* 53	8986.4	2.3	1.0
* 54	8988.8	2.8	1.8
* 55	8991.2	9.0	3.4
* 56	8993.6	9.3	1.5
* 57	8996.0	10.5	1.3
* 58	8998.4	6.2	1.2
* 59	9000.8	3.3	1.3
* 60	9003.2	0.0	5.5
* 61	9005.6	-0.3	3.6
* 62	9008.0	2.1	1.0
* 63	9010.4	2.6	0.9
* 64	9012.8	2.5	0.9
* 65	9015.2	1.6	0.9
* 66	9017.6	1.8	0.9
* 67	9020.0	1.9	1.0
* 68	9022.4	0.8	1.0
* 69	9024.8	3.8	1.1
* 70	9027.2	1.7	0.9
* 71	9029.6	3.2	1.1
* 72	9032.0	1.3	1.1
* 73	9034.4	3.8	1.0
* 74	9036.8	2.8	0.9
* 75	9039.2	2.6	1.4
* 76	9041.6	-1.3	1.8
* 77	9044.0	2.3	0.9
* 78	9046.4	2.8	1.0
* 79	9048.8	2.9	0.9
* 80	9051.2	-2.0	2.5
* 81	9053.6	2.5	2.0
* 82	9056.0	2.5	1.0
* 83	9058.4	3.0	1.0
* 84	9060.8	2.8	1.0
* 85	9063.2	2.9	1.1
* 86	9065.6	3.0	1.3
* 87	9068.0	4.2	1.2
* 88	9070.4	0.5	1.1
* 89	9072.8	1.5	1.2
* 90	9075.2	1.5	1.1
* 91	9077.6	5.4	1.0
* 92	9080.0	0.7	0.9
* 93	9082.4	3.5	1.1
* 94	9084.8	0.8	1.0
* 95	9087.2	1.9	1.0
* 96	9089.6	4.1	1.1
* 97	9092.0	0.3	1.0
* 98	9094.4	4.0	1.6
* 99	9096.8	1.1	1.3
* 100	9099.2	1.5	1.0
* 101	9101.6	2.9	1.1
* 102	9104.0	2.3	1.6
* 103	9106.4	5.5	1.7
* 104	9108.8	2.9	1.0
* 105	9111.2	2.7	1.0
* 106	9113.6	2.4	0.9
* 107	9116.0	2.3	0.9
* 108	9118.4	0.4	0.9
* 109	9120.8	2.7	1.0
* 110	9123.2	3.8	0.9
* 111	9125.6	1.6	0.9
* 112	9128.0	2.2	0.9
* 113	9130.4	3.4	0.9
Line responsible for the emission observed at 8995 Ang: H-beta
